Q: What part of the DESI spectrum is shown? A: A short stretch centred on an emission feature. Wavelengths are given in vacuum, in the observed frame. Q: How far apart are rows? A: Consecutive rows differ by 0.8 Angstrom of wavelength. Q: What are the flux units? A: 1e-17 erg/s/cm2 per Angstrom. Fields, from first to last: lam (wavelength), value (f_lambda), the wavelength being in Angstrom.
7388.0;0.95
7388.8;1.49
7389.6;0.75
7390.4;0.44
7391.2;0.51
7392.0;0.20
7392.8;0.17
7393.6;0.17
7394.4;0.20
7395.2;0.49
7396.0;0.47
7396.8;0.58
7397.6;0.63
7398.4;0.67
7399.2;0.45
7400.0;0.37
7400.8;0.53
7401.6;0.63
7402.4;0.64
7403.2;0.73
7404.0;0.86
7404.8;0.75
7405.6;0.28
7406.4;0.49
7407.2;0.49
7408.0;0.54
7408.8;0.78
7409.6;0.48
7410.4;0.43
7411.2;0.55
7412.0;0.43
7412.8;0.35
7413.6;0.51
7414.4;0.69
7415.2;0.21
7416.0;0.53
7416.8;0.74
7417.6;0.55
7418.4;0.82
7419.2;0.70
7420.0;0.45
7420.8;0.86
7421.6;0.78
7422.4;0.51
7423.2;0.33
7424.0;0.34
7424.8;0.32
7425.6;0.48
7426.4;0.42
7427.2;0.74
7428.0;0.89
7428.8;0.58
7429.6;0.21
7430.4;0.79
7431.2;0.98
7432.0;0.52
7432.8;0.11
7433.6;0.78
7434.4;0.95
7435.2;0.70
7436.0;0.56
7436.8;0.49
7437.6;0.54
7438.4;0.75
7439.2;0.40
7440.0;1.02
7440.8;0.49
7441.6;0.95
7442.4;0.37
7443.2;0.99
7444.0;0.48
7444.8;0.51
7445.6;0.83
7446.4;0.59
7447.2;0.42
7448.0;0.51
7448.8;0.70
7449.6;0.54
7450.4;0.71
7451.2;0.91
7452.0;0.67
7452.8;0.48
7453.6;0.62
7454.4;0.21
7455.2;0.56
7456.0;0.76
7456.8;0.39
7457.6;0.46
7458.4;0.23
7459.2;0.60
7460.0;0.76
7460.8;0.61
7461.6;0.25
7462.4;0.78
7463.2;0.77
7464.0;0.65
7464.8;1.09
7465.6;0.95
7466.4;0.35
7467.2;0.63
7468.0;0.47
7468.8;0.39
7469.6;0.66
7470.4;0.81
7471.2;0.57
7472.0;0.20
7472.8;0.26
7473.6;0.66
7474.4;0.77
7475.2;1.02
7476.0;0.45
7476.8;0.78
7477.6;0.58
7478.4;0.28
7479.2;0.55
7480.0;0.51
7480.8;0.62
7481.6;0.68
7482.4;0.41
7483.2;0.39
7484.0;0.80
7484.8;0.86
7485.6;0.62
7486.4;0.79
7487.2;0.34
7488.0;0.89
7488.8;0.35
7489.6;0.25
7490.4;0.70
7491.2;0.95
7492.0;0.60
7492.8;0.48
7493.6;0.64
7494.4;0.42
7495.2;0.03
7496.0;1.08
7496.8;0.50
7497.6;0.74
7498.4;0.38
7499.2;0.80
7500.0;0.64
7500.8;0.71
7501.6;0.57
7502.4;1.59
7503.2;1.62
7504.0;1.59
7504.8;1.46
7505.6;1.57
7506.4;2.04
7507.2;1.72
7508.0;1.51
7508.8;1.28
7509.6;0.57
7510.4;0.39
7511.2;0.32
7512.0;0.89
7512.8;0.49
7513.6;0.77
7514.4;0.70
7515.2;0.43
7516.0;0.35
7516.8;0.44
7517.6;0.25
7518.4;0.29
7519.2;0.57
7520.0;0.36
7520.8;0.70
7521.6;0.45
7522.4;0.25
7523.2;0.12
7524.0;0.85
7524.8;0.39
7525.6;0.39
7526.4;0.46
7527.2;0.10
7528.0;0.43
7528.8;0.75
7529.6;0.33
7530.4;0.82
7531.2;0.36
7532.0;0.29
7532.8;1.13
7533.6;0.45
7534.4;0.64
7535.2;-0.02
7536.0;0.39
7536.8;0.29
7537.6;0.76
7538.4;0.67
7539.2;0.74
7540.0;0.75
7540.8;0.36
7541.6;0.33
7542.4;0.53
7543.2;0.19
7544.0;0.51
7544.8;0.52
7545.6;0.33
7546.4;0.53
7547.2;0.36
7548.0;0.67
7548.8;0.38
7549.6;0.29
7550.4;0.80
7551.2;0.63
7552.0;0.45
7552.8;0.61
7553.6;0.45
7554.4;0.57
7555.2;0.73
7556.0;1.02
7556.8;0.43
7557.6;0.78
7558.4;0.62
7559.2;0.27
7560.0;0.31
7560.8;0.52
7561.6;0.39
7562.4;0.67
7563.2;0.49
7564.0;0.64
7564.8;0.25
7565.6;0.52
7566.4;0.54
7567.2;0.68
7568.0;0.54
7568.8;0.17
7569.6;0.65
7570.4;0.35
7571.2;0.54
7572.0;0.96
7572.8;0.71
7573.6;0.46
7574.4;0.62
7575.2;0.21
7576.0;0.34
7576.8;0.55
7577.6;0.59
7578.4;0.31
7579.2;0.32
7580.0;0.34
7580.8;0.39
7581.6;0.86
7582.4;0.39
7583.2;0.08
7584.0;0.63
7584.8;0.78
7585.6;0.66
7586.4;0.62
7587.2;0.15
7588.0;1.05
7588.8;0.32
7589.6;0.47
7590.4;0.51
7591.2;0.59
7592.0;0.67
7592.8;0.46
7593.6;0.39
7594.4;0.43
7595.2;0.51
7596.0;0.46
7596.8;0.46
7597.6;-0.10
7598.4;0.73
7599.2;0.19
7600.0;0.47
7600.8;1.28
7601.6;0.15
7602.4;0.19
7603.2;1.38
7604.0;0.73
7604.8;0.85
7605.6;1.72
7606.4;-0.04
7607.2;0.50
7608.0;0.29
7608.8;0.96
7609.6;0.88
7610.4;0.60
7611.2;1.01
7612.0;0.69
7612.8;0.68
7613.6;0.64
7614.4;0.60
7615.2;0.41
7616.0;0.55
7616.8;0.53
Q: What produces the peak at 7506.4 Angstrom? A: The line H-beta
